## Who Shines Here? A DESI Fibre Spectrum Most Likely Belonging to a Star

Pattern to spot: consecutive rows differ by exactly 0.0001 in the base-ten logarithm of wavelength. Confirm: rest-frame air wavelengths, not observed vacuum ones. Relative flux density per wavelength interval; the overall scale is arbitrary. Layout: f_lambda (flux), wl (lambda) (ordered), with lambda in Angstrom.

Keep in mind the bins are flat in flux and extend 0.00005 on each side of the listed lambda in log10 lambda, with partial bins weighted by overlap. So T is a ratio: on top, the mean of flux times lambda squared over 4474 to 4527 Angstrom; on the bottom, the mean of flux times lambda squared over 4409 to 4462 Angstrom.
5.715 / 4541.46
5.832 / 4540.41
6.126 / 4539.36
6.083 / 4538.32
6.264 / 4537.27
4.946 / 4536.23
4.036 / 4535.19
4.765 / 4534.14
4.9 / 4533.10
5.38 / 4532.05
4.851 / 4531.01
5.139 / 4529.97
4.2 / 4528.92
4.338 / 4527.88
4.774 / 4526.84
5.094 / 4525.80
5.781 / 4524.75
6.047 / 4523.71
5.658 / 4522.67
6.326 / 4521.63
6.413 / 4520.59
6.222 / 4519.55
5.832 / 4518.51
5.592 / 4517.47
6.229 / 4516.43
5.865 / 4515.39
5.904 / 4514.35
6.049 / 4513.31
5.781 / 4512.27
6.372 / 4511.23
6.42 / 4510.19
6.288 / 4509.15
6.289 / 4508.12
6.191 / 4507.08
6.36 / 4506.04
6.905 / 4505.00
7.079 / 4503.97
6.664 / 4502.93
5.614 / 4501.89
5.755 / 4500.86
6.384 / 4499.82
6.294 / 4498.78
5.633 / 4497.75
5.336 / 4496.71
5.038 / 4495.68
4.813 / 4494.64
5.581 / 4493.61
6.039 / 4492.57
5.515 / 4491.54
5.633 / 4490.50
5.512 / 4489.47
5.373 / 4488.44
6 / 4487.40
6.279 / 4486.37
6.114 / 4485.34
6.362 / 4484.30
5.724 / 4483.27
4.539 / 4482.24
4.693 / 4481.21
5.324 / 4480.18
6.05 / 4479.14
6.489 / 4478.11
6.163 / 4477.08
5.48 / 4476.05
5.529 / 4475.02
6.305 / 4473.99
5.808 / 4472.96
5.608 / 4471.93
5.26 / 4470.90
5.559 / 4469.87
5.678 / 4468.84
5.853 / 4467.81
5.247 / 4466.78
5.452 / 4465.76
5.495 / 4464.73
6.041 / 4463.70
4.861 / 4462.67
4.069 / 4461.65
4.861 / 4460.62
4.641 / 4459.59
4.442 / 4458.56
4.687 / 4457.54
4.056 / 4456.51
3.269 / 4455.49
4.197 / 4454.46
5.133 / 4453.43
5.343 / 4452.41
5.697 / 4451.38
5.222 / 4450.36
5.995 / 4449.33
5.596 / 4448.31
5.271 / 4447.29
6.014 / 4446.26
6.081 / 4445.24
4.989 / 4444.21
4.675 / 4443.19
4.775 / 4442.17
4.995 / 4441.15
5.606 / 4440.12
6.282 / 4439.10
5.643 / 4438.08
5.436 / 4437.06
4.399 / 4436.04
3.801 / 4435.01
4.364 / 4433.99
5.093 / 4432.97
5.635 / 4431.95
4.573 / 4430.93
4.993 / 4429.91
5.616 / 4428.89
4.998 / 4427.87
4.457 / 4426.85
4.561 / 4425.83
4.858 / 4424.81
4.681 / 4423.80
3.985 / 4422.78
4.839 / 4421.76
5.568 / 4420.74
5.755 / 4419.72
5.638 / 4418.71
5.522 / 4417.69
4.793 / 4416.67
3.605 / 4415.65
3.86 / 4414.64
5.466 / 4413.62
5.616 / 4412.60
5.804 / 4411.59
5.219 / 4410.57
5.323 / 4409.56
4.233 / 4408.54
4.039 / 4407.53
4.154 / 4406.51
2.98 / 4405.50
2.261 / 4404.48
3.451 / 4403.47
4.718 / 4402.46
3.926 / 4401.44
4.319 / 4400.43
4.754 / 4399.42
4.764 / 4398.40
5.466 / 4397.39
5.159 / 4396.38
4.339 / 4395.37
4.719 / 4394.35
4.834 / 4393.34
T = 1.2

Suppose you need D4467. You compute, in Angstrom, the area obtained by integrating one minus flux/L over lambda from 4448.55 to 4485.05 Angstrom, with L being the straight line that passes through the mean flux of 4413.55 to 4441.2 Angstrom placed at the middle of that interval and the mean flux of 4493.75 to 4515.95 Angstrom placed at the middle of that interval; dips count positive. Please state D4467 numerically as 1.4 Angstrom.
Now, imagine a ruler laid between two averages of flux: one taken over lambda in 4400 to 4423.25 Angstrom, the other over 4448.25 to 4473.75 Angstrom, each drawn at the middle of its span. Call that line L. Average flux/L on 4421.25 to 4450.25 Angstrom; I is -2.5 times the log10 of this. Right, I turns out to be -0.05 mag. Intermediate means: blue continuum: 4.57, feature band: 5.08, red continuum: 5.13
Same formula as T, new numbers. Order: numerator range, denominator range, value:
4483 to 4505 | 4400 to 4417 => 1.41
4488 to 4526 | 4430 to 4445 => 1.22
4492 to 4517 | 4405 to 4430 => 1.30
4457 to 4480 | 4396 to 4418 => 1.24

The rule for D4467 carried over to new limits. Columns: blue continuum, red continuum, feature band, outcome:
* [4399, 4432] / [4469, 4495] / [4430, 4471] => 0.67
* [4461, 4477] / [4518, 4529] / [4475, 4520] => -2.93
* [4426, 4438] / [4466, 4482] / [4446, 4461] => 0.90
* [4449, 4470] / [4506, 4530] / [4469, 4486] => -1.40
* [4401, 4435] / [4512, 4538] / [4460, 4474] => -1.01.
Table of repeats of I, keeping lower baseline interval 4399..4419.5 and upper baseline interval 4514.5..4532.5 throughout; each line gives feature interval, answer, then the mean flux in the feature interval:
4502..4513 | -0.19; 6.4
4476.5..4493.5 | -0.11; 5.73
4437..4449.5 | -0.14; 5.48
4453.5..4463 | 0.13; 4.37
